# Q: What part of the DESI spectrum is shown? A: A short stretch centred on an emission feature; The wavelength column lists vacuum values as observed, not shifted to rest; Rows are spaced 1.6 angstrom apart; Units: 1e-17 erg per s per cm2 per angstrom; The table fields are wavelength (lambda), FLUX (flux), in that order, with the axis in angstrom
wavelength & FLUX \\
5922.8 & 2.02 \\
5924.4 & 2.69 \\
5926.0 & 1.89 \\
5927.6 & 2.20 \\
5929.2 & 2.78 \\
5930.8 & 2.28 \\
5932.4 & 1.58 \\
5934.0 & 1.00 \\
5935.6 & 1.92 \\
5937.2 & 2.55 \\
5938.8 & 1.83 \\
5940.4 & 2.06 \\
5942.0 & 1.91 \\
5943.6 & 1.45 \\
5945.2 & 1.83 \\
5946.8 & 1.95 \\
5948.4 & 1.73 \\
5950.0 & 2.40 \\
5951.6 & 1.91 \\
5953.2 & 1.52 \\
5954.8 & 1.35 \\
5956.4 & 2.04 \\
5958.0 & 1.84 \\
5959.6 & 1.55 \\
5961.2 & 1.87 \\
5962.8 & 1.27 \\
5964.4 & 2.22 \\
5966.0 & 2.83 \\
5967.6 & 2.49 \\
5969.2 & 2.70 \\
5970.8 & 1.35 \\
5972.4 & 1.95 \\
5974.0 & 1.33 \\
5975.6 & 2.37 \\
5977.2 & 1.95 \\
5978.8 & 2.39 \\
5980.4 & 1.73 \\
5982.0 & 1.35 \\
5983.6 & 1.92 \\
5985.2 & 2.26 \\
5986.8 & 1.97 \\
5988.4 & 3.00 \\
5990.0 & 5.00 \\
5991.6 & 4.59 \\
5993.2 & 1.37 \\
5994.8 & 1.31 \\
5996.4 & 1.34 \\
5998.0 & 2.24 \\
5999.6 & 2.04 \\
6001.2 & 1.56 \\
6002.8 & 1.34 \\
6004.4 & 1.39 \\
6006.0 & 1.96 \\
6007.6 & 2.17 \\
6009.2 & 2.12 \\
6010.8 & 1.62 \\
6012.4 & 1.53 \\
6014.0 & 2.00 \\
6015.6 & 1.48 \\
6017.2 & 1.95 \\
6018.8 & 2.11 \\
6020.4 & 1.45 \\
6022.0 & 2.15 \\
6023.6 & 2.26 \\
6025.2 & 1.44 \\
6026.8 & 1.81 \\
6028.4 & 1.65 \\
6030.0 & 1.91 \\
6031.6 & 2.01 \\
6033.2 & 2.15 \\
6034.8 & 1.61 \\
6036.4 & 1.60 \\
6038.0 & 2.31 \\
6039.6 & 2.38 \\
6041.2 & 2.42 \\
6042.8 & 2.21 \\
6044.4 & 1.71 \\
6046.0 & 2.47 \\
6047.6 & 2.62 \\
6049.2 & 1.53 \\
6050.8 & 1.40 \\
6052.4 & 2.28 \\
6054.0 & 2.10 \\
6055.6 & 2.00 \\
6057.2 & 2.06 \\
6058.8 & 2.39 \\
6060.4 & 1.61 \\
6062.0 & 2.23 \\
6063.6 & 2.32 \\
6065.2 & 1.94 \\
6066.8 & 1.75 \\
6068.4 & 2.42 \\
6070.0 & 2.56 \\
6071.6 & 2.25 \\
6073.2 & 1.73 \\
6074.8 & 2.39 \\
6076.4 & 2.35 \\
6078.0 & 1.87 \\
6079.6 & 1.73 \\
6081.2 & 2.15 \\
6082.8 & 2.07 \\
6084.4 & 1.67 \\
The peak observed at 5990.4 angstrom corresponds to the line H-beta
